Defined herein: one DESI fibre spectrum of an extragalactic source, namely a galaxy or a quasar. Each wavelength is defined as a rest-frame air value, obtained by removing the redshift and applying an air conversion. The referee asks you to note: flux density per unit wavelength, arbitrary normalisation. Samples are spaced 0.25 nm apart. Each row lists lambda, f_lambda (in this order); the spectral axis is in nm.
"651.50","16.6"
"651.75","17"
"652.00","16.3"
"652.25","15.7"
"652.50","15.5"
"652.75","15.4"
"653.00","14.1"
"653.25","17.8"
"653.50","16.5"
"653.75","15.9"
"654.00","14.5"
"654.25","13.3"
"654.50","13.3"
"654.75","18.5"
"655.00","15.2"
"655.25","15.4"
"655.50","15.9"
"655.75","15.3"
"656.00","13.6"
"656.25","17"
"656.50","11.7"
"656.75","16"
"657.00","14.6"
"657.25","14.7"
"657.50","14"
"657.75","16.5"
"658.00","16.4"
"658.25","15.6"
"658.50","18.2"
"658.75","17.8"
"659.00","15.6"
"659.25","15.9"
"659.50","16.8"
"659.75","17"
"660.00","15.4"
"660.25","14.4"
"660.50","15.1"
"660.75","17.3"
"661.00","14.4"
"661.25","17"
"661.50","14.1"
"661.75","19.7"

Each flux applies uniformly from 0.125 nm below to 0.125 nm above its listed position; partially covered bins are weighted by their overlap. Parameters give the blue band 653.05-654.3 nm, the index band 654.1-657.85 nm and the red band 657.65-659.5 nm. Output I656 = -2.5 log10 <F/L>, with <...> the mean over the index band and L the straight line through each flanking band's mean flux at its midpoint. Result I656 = 0.08 mag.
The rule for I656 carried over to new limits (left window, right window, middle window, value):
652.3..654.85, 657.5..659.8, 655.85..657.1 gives 0.10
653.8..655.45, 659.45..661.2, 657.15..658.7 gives -0.04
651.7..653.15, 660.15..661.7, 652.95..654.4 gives 0.02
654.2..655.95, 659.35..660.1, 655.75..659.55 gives 0.02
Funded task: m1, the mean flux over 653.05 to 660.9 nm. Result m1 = 15.6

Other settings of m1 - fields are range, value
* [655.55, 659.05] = 15.5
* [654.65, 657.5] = 15.2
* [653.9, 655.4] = 15.1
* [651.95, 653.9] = 15.9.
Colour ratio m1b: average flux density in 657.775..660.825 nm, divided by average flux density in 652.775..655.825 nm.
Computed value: 1.05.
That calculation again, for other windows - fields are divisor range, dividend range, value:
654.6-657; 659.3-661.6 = 1.03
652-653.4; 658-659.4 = 1.05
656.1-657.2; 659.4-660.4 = 1.07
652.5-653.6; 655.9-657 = 0.92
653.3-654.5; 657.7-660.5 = 1.08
